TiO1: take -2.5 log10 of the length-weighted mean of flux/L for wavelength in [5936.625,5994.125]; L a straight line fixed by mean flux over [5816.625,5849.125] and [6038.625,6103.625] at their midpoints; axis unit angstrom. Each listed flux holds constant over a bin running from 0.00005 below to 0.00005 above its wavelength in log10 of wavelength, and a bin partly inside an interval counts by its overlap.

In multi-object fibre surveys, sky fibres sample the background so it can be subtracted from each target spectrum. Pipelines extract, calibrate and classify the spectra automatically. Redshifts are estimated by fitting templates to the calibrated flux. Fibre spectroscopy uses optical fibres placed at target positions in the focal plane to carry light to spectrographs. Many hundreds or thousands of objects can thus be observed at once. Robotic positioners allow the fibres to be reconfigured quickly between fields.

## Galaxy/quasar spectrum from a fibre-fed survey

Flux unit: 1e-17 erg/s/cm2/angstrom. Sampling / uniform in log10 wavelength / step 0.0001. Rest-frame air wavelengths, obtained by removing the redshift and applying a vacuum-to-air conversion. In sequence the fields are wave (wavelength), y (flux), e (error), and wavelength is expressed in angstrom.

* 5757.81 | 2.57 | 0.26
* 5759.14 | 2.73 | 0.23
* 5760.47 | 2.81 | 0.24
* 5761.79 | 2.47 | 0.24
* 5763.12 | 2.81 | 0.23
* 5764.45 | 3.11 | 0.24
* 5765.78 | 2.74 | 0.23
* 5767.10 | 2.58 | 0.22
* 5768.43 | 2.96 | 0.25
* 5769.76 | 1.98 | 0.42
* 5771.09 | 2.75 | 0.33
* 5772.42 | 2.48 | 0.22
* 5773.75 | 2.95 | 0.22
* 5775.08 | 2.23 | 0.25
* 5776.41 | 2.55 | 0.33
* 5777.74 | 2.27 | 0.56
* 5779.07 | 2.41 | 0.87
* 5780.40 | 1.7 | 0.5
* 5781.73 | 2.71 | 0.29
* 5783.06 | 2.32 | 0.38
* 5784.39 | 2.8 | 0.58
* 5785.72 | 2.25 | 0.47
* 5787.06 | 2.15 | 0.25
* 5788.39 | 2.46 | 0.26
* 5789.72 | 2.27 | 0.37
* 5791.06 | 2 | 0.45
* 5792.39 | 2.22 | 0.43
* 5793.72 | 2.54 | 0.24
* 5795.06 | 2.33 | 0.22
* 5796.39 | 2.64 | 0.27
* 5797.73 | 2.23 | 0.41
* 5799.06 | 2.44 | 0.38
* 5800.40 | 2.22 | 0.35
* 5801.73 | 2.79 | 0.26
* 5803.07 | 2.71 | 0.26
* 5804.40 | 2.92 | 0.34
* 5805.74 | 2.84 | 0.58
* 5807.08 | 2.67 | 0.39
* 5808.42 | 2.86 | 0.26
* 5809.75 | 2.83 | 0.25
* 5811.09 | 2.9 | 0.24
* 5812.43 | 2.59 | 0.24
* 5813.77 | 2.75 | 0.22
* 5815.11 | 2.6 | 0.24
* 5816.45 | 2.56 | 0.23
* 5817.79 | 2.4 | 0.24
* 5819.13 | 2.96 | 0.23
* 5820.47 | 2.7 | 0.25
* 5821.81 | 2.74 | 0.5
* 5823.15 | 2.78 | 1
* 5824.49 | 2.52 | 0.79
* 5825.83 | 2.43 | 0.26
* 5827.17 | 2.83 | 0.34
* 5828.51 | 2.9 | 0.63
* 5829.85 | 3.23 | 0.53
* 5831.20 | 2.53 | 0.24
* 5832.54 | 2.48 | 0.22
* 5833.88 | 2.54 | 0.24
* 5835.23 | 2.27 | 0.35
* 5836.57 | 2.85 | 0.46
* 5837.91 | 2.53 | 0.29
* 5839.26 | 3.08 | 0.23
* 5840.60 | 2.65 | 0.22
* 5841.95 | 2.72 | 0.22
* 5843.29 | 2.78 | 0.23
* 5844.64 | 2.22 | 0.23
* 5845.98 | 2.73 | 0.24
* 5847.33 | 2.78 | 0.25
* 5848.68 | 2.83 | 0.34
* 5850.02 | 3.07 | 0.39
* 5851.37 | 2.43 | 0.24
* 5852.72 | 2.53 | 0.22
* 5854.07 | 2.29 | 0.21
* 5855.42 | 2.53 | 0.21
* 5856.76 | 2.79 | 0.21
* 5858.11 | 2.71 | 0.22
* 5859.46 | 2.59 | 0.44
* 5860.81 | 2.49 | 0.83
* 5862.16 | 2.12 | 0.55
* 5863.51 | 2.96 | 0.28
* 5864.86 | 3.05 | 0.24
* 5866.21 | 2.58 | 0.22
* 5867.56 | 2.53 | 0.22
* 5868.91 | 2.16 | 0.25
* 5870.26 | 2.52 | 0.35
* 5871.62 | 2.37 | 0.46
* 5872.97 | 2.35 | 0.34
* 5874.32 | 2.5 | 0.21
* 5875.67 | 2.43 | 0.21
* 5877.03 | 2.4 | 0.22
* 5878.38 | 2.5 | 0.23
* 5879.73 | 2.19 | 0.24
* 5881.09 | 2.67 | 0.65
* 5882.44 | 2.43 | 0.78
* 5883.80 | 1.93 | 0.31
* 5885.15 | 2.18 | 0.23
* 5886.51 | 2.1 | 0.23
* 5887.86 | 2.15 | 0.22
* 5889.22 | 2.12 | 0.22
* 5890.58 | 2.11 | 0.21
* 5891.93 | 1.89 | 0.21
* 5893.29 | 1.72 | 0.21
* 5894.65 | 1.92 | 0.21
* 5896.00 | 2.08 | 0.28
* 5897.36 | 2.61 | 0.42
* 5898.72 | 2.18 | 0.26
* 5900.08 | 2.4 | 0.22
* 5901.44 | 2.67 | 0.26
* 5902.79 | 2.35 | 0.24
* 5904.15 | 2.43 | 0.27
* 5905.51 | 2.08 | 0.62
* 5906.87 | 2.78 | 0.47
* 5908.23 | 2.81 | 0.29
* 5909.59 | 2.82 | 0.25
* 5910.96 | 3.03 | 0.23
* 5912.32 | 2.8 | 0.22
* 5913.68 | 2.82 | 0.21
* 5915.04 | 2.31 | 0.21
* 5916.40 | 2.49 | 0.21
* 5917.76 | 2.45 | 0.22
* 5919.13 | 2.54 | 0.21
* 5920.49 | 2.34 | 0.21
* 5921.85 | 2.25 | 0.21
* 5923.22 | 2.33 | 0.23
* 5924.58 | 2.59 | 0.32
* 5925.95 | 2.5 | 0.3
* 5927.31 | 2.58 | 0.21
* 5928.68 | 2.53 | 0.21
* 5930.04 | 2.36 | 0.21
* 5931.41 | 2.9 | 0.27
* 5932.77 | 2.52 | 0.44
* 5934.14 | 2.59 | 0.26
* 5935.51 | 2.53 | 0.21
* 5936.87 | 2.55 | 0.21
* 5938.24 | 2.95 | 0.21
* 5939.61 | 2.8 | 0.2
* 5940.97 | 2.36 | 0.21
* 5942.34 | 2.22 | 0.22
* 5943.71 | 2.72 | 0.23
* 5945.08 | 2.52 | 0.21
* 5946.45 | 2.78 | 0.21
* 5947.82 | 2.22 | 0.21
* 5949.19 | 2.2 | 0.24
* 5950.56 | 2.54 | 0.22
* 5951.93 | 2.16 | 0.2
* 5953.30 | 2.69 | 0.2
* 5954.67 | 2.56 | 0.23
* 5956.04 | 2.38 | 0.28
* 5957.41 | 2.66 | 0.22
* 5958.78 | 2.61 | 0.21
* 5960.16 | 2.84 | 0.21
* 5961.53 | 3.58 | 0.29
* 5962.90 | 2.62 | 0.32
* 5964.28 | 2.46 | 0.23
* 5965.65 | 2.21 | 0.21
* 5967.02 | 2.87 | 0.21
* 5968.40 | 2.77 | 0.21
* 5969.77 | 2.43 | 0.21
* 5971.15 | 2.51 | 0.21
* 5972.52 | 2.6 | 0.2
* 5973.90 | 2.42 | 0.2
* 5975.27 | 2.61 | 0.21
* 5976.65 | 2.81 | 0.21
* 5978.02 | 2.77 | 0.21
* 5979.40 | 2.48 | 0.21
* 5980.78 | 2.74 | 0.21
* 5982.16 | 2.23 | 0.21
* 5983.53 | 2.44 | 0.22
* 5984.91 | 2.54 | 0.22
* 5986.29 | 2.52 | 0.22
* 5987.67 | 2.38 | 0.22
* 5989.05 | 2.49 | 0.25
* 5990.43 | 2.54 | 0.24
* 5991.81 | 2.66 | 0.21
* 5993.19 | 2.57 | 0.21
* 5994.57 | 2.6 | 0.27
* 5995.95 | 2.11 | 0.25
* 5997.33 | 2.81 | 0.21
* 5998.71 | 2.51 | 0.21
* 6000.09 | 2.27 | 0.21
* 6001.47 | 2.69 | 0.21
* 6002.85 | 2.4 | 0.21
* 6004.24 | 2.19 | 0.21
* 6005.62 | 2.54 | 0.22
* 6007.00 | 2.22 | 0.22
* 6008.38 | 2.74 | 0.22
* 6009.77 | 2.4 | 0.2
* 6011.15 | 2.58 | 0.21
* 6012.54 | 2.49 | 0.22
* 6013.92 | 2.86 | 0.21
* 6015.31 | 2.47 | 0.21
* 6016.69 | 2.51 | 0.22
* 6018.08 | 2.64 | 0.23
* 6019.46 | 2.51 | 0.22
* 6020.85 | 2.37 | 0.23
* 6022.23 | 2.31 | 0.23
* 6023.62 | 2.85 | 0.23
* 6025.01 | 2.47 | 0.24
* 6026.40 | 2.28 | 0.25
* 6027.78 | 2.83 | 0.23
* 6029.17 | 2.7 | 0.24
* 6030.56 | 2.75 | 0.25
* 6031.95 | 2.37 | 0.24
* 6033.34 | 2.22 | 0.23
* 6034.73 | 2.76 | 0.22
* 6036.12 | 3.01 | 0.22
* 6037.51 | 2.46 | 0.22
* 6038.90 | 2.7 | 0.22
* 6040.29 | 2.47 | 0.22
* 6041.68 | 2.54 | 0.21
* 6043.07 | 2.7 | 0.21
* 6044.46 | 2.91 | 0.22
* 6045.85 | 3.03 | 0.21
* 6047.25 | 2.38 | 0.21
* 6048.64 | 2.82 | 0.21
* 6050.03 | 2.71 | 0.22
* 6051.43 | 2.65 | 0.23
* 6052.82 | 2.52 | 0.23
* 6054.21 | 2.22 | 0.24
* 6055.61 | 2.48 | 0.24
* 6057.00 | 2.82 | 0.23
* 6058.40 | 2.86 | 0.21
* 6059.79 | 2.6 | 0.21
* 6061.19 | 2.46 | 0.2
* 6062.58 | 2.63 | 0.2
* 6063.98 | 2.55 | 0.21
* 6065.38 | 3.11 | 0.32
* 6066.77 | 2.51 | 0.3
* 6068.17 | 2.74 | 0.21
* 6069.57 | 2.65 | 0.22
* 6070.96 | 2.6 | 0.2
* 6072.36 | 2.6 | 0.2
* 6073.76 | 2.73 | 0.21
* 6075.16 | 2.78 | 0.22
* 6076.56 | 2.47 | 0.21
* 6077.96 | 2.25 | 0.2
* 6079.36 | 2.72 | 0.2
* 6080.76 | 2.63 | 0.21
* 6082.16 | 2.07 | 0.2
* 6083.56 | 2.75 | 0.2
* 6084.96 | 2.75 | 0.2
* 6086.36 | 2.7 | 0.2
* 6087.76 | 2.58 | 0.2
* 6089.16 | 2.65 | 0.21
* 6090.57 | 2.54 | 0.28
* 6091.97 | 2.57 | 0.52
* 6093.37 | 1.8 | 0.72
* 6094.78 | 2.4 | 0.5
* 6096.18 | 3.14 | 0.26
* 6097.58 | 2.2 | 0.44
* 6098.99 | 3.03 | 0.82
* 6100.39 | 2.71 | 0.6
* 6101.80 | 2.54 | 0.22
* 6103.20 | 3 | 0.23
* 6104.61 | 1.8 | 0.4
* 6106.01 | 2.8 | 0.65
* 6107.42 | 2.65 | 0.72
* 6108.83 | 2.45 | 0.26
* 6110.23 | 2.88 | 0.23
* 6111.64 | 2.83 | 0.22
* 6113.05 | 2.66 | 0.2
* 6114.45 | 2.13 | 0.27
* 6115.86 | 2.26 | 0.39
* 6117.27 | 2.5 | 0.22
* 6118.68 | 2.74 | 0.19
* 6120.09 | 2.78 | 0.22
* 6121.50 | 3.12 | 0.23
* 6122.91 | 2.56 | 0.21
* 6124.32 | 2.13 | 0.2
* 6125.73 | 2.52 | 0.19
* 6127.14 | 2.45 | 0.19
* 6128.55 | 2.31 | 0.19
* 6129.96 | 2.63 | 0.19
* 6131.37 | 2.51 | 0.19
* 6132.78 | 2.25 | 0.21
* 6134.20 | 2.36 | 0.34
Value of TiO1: 0.032 mag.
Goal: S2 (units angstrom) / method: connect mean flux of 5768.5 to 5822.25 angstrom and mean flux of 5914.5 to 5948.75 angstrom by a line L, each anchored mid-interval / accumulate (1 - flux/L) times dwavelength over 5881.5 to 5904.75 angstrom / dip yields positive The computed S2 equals 3.0 angstrom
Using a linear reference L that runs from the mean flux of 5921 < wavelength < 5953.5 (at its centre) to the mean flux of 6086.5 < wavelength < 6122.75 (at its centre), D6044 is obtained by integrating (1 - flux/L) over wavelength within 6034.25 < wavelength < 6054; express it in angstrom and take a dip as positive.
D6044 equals -0.88 angstrom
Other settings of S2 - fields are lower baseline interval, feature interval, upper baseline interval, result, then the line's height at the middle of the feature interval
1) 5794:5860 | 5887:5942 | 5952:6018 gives 3.14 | 2.6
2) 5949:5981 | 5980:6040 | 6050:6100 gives 1.74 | 2.6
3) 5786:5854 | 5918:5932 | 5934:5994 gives 0.51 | 2.58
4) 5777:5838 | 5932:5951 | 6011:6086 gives 0.36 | 2.59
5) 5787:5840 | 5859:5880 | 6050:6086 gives 1.00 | 2.61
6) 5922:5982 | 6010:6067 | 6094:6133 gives -0.81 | 2.57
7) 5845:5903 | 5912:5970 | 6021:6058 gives -1.51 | 2.5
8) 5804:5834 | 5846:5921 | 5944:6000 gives 5.59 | 2.65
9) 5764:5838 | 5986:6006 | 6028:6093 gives 0.96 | 2.61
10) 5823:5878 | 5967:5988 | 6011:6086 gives 0.37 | 2.61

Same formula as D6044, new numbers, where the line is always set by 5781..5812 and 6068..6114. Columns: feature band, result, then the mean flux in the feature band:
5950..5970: -0.53 angstrom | 2.63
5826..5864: -1.78 angstrom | 2.65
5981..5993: 0.37 angstrom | 2.49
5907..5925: -0.26 angstrom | 2.59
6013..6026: 0.15 angstrom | 2.55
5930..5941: -0.39 angstrom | 2.65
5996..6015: 0.53 angstrom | 2.5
